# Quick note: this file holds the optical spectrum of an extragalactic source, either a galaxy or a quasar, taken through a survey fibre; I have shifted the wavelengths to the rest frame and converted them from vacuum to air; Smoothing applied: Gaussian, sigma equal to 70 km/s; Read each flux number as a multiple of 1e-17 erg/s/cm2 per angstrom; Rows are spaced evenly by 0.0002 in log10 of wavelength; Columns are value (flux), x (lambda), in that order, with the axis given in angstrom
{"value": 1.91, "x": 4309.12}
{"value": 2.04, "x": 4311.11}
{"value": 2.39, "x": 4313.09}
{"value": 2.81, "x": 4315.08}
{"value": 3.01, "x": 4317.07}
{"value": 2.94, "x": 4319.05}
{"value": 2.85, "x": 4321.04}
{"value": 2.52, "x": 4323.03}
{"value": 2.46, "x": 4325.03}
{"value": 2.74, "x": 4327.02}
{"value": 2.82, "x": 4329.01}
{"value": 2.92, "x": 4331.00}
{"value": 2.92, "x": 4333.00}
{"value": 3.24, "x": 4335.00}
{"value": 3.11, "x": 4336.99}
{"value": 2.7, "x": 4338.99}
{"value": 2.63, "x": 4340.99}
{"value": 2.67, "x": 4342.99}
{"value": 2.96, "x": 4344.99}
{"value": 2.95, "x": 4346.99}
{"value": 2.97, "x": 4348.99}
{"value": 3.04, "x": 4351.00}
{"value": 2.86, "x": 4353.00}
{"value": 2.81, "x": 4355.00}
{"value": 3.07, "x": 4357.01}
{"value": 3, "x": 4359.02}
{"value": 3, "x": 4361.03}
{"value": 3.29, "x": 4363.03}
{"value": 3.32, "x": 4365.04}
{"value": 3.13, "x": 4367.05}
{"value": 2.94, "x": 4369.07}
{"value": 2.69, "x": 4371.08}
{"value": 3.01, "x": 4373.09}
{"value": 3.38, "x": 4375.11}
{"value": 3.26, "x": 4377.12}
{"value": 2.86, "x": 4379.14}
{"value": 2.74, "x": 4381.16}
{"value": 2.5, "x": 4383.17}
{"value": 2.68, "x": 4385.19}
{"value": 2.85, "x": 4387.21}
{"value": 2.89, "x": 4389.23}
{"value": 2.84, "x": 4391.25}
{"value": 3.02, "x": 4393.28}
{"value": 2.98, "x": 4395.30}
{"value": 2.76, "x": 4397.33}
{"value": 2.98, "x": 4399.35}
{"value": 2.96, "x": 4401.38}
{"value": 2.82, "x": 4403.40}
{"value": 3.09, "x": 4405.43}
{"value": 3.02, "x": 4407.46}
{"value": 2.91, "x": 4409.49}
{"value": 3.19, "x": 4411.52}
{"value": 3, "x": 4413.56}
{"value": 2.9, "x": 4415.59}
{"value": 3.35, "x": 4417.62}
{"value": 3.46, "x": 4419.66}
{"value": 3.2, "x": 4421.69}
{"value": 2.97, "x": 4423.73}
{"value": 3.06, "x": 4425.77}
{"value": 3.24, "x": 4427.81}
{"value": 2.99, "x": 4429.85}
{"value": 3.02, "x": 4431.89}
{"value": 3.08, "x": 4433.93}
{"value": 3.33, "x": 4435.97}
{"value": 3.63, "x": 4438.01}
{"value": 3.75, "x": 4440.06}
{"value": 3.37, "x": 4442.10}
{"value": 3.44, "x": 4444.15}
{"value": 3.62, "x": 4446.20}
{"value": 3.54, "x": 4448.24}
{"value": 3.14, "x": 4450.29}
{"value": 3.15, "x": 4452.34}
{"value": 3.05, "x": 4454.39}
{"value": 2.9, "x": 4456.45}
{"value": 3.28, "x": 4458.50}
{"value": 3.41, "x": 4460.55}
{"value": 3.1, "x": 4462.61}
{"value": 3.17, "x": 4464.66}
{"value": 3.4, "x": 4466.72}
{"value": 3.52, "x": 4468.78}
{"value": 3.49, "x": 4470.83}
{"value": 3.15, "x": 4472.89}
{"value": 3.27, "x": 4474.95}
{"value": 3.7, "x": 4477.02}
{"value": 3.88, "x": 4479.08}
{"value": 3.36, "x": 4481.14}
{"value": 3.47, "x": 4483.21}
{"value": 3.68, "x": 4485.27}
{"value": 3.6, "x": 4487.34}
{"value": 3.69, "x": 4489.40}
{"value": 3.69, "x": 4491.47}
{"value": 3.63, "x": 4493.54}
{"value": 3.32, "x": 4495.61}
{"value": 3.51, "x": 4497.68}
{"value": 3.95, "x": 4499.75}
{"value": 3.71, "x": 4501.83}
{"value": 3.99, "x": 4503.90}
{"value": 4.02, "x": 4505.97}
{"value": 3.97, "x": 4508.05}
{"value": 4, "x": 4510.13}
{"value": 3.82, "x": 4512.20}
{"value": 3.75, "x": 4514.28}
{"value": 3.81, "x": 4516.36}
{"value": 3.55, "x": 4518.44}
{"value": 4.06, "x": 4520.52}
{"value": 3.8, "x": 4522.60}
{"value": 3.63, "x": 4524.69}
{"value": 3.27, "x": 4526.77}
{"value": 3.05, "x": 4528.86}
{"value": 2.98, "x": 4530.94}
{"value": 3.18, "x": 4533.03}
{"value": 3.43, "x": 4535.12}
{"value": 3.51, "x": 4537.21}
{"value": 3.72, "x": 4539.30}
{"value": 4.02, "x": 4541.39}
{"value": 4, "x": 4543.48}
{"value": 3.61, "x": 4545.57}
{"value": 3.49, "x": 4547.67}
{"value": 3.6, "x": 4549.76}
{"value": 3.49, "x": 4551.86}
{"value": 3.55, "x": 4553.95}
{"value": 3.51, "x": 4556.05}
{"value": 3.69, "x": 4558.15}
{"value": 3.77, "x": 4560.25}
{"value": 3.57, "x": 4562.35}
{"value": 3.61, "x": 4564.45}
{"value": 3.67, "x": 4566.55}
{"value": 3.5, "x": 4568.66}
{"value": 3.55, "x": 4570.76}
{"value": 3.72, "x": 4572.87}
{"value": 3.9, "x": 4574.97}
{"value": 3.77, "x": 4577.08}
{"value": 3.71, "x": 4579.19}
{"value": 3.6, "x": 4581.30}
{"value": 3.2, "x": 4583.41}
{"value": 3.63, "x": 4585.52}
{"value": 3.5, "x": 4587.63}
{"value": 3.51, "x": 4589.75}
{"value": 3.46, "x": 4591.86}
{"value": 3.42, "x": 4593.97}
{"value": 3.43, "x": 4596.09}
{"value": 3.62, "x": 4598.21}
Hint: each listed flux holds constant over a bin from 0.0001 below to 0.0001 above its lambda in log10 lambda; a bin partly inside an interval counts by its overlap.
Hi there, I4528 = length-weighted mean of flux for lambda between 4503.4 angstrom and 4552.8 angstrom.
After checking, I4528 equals 3.65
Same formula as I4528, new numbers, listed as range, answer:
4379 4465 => 3.1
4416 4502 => 3.38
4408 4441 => 3.19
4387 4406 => 2.92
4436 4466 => 3.33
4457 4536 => 3.56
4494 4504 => 3.66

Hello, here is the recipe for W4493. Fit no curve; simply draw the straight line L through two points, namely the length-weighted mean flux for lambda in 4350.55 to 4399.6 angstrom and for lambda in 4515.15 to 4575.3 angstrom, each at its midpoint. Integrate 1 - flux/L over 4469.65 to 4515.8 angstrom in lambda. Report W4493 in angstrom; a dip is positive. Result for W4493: -3.68 angstrom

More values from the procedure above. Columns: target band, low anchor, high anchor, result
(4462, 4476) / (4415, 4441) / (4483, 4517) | 0.9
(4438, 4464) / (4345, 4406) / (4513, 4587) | -0.7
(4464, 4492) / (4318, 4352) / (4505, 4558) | -0.7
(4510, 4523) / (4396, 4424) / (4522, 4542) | -1.6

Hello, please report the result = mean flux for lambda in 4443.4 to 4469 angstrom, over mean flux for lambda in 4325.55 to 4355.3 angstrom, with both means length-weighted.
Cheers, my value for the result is 1.14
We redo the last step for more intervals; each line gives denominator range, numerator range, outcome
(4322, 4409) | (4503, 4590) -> 1.25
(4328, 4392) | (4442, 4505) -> 1.18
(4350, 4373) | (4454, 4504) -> 1.15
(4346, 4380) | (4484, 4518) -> 1.24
